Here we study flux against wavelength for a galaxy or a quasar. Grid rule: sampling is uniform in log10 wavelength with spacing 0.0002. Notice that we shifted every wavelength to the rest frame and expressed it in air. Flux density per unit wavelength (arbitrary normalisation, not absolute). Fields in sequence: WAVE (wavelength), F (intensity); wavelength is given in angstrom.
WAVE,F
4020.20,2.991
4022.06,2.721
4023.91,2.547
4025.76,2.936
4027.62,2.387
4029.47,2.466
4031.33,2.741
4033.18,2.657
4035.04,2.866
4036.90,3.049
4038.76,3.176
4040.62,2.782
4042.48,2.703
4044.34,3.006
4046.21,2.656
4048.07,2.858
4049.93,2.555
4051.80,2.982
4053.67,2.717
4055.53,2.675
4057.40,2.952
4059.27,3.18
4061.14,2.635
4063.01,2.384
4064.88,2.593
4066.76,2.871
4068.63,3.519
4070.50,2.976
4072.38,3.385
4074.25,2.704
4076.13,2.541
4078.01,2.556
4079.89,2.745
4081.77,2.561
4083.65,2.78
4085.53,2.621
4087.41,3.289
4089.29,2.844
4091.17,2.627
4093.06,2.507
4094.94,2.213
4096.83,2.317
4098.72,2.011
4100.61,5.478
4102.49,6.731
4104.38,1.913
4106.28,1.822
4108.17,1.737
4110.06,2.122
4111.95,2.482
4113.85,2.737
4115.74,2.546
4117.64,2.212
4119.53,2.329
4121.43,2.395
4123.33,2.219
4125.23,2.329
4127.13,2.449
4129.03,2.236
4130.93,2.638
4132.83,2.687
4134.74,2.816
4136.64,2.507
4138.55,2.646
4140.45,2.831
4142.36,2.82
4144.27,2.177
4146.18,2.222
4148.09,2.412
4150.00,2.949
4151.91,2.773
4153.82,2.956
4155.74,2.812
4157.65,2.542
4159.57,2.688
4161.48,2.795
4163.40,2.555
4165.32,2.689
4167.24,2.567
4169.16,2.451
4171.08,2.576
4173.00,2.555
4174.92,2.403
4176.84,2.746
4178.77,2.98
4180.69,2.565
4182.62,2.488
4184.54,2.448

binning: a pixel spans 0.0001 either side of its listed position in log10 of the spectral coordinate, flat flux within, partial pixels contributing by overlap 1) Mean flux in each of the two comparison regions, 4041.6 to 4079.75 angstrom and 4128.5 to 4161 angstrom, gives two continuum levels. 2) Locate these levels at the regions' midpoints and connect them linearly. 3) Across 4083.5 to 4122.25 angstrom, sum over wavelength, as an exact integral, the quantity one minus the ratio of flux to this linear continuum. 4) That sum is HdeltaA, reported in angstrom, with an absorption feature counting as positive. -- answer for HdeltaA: -0.3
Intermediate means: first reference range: 2.82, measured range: 2.75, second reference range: 2.64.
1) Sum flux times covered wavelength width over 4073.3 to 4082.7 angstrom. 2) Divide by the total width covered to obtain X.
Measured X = 2.62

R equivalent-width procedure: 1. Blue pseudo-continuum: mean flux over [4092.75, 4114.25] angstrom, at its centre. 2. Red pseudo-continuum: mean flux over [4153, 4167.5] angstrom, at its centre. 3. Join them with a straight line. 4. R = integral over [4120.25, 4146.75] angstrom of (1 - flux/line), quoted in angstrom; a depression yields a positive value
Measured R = 2.6 angstrom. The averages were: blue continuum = 2.85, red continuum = 2.7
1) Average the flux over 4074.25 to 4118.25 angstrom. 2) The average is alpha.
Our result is 2.76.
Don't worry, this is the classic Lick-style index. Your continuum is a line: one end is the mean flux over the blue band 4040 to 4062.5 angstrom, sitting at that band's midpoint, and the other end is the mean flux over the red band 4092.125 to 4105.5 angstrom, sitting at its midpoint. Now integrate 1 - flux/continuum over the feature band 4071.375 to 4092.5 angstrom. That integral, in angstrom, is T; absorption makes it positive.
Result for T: 2.26 angstrom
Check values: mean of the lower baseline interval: 2.8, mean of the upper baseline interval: 3.29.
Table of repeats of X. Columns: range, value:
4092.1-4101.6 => 2.93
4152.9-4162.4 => 2.76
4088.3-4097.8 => 2.5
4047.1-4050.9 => 2.71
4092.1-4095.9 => 2.36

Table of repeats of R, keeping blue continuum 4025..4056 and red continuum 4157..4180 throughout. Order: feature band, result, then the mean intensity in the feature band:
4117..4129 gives 1.6 angstrom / 2.32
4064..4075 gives -1.1 angstrom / 3.02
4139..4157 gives 0.0 angstrom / 2.66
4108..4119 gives 1.4 angstrom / 2.35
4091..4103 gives -2.8 angstrom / 3.34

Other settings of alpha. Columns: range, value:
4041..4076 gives 2.84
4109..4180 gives 2.56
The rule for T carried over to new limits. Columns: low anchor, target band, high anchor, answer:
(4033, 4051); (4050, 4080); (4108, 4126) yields -1.67 angstrom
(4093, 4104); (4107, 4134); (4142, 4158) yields 6.66 angstrom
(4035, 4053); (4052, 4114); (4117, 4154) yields -2.55 angstrom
